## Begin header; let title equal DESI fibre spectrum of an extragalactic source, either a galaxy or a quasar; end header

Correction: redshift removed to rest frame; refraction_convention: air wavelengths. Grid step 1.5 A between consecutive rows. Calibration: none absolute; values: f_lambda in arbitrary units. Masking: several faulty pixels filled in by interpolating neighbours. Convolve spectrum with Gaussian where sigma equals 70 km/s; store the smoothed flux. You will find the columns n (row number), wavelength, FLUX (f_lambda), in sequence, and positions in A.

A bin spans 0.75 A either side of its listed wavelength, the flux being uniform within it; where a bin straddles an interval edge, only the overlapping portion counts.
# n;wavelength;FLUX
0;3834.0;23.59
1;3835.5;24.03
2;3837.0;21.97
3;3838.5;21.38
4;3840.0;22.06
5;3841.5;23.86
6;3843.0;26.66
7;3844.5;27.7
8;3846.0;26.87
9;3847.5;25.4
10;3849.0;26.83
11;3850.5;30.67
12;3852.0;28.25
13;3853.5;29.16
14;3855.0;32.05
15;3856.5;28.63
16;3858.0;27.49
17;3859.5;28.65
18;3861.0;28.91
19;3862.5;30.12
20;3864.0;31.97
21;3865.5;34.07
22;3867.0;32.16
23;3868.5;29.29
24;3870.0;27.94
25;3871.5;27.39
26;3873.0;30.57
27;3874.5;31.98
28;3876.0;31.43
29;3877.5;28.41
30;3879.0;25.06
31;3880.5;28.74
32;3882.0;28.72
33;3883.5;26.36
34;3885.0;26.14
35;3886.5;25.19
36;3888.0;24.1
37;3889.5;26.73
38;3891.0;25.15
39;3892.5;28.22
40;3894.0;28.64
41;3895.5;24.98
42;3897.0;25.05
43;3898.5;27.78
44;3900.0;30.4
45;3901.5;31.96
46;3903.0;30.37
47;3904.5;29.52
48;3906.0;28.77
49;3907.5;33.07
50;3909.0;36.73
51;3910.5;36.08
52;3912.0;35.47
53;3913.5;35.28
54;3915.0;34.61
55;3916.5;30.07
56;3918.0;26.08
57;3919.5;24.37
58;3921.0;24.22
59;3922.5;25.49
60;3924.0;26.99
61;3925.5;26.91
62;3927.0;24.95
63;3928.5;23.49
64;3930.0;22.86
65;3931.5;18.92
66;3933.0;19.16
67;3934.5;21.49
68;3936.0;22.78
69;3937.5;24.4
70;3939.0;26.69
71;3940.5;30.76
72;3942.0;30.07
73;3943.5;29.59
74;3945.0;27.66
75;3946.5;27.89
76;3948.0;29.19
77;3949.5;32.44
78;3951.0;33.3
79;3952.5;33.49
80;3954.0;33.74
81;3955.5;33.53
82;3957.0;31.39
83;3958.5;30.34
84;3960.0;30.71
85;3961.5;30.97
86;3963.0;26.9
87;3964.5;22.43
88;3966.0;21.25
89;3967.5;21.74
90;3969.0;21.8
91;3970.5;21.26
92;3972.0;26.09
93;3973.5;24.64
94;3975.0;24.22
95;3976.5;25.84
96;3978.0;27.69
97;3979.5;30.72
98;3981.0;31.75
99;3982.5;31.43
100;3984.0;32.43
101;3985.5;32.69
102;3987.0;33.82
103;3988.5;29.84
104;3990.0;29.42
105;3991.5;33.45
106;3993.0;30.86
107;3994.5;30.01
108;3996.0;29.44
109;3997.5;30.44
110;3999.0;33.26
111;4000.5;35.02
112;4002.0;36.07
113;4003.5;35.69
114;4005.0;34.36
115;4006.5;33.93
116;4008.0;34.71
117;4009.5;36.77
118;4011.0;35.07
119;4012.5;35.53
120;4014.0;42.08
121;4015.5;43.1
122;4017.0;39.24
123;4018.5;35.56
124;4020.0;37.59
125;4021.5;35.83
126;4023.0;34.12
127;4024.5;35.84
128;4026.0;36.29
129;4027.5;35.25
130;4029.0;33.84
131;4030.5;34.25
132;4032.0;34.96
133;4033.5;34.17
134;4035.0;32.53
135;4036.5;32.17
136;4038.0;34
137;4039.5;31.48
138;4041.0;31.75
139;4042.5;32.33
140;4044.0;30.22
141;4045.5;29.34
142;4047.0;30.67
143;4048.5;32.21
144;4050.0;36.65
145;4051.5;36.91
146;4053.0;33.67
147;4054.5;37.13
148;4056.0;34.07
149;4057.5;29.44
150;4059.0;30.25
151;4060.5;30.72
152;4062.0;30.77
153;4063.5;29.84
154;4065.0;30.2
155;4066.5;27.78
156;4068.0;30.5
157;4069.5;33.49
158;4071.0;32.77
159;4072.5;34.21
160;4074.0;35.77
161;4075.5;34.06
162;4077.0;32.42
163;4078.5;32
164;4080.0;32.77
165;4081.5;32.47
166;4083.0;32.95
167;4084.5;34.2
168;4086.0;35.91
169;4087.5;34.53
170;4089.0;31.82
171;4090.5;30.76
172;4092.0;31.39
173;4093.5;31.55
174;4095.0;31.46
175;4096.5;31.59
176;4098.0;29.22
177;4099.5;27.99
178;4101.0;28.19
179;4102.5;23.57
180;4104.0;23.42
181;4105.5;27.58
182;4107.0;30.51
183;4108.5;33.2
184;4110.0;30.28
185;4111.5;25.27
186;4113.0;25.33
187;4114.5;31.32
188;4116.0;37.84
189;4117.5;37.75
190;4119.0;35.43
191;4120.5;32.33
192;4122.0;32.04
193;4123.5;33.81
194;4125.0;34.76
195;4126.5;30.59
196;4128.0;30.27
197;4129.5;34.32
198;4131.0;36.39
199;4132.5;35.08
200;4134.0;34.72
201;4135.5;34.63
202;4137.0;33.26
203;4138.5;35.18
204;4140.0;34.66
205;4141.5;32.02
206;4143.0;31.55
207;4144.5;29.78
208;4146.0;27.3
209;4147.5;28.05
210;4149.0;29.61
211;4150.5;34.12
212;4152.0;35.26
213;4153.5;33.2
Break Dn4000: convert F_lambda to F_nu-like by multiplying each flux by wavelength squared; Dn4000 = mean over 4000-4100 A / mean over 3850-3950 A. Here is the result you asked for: 1.3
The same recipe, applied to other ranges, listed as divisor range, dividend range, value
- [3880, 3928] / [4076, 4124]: 1.20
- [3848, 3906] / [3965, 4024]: 1.18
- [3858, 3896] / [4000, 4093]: 1.29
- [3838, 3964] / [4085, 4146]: 1.24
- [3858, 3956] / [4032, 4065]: 1.22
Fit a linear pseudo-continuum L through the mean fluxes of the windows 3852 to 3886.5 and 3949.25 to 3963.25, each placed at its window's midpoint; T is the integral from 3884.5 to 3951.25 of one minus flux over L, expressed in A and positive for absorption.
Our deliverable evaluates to 6.1 A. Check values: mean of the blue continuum 29.2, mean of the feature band 27.8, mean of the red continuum 31.8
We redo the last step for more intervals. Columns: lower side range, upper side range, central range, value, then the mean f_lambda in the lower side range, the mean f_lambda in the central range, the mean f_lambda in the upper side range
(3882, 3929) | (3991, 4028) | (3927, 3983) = 8.21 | 28.5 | 27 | 35.2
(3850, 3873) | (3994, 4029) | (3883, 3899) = 2.45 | 29.8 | 26.2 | 35.4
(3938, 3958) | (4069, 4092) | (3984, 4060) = -4.27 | 30.7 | 33.9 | 33.3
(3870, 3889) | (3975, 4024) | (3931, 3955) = 2.45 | 27.8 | 27.8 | 33.5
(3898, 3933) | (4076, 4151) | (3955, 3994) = 1.68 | 28.7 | 28.3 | 31.7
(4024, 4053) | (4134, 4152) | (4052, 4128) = 2.63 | 33.4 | 31.6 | 32.1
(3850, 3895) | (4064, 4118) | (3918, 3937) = 3.73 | 28.7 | 23.6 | 31.2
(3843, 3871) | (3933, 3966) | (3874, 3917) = -0.80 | 29.1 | 29.5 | 28.6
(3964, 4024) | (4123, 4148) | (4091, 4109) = 1.86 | 31.6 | 29.1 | 32.8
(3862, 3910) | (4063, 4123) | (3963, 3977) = 3.07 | 29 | 23.4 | 31.4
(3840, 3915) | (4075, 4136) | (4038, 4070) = -0.73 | 29.1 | 31.9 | 31.8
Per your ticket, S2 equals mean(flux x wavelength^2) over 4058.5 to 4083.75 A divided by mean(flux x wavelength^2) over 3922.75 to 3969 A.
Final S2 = 1.3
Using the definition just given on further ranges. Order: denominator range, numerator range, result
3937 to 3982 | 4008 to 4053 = 1.28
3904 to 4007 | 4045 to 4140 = 1.18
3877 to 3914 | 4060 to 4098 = 1.21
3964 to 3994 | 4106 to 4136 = 1.27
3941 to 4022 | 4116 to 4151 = 1.14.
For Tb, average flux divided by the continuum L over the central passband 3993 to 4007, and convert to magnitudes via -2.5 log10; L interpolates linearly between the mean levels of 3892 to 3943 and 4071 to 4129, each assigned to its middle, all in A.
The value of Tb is -0.12 mag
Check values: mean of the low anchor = 27.8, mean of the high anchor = 31.6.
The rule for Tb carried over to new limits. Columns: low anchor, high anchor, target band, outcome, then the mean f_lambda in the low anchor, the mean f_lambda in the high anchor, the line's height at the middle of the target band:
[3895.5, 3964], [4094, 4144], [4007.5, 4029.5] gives -0.22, 28.7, 31.7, 30.1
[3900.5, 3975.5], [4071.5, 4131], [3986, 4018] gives -0.17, 27.9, 31.7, 29.4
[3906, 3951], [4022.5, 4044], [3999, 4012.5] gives -0.10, 28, 33.7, 32.2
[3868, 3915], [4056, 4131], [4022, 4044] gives -0.10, 29.3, 31.5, 30.9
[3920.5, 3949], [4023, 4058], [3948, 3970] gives -0.06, 25.5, 33.5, 27.3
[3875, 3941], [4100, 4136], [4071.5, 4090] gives -0.09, 27.6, 31.6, 30.9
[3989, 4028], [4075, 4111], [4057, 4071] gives 0.06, 34.9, 30.9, 32.3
